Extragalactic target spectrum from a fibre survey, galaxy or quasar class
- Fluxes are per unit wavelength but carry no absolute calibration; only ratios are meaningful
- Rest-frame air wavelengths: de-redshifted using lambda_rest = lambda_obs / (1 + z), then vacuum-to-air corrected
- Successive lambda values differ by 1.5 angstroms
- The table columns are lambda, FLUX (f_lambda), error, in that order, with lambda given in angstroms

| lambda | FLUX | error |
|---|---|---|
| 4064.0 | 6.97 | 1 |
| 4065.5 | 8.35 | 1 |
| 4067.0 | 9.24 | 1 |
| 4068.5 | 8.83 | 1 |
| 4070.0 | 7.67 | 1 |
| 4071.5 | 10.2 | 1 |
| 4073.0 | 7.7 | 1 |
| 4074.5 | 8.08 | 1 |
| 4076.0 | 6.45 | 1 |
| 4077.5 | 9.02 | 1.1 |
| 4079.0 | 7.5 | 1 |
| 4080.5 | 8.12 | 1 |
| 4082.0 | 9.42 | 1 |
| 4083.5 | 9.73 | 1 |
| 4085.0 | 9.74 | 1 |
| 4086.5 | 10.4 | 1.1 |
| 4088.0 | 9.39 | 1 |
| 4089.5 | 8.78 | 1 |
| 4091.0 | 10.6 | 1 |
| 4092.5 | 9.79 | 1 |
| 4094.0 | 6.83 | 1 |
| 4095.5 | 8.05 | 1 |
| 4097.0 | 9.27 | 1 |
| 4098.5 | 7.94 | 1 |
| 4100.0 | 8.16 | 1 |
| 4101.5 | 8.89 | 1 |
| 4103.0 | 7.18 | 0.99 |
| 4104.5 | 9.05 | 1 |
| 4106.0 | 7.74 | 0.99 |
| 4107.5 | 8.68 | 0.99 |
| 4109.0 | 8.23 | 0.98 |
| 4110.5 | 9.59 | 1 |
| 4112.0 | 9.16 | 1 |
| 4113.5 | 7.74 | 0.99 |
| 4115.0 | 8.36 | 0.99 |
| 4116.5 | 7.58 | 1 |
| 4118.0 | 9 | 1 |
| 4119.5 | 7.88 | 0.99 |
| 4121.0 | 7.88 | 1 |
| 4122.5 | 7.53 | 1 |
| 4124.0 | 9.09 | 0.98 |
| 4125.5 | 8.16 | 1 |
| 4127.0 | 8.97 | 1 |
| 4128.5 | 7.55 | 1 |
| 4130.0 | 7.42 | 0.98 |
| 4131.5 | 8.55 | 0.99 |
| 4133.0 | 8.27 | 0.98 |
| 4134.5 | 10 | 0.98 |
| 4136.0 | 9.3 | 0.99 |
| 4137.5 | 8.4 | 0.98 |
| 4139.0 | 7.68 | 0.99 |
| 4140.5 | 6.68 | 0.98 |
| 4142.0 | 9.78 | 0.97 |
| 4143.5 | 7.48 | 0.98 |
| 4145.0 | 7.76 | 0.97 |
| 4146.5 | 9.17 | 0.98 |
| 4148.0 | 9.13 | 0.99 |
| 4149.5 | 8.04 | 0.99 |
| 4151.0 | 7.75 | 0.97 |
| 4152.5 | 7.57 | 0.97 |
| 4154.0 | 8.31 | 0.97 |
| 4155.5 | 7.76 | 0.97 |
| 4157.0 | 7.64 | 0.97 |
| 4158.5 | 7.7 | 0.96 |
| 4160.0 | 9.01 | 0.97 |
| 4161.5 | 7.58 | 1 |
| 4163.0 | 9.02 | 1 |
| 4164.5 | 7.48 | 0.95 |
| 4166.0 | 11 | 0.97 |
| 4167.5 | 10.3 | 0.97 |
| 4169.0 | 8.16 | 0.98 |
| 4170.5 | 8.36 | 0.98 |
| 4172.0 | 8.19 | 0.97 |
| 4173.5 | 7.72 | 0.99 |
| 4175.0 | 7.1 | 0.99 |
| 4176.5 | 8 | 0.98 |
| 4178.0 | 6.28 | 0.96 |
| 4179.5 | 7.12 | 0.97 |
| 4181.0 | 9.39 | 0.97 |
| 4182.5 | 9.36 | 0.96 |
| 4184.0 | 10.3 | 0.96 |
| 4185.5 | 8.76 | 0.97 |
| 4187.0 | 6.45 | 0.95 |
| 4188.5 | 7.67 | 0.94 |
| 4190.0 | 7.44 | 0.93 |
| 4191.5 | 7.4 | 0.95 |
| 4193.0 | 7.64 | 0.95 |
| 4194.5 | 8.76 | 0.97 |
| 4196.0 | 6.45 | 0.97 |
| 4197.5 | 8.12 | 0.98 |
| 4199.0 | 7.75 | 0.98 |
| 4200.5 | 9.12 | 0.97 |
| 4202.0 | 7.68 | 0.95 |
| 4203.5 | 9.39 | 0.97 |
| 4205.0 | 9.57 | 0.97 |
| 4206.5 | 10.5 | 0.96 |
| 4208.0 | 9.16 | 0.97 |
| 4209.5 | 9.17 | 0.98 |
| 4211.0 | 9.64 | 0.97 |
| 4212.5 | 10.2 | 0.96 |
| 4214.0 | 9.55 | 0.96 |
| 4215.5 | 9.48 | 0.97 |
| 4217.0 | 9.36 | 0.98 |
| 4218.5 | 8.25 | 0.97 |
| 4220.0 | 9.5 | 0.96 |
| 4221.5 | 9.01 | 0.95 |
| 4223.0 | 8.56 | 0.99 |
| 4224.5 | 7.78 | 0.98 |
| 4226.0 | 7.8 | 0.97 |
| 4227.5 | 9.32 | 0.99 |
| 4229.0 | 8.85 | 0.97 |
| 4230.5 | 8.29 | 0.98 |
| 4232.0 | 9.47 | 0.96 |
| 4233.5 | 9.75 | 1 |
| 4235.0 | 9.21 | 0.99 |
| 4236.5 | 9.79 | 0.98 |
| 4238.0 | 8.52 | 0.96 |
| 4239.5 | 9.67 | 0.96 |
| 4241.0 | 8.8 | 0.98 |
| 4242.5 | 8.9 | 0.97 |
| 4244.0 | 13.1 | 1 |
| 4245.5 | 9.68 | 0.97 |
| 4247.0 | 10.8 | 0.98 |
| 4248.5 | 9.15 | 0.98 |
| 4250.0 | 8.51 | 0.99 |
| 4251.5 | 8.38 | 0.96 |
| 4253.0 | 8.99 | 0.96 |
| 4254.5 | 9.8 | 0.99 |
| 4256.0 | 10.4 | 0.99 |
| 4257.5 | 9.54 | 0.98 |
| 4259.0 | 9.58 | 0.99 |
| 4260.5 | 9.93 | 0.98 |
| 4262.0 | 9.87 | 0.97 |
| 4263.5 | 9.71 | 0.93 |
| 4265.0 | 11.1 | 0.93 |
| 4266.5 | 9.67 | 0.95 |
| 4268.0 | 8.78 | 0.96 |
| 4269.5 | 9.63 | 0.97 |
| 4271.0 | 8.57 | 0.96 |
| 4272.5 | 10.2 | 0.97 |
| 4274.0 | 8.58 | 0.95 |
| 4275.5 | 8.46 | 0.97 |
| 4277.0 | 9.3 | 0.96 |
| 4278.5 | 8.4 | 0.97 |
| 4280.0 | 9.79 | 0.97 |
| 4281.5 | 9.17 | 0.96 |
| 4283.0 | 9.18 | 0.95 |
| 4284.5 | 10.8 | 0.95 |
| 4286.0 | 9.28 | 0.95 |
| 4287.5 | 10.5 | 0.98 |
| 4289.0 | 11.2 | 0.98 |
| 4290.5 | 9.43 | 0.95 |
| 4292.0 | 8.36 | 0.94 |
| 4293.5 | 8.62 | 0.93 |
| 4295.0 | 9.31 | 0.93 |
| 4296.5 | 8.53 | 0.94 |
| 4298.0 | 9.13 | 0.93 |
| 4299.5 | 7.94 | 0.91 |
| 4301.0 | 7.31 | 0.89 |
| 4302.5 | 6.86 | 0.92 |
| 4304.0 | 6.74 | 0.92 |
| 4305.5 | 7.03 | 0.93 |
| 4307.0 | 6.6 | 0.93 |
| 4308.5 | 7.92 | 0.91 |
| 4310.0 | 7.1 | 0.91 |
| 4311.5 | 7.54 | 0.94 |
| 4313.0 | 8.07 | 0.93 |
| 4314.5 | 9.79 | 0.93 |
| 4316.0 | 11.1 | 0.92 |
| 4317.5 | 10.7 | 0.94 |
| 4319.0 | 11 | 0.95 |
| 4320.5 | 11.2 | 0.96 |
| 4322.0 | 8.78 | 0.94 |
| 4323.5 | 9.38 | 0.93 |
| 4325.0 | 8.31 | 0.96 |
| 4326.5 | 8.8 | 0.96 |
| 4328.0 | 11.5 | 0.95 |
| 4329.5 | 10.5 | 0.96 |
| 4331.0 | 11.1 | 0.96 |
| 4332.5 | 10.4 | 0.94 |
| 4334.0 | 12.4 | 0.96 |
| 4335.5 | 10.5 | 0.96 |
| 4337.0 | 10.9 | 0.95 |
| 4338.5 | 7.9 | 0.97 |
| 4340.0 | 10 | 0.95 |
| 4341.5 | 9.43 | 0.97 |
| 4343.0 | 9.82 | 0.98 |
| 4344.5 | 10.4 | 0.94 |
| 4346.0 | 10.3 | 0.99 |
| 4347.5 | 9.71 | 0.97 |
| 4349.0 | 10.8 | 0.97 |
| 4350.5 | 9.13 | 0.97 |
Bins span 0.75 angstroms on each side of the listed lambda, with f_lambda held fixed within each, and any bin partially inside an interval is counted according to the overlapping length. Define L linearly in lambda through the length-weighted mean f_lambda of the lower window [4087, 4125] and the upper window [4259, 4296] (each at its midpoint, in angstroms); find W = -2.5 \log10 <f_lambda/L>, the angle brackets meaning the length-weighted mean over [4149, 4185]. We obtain 0.07 mag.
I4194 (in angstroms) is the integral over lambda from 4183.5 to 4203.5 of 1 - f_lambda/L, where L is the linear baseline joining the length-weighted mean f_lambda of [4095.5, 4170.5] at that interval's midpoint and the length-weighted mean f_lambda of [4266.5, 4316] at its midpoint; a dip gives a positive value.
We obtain 1.2 angstroms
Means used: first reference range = 8.38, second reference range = 8.74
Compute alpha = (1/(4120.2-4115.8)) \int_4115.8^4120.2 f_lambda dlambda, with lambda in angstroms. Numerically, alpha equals 8.16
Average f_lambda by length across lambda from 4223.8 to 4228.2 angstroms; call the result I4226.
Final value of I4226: 8.29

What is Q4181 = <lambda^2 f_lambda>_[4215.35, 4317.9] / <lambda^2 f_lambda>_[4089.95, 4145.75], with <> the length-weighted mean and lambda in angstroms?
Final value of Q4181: 1.16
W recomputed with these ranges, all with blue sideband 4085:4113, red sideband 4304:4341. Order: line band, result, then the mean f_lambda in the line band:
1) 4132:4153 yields 0.07 mag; 8.37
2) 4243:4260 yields -0.06 mag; 9.8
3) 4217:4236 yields 0.04 mag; 8.85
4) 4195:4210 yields 0.05 mag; 8.68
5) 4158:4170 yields 0.02 mag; 8.79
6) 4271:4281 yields 0.03 mag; 9.08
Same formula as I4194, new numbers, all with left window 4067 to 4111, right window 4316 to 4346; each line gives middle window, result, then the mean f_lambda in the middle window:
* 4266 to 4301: 2.39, 9.21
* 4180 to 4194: 1.54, 8.26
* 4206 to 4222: 0.03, 9.43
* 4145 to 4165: 2.02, 8.16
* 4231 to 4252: 0.15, 9.55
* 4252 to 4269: 0.01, 9.74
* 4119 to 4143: 1.64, 8.32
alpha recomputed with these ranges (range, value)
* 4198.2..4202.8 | 8.2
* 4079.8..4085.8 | 9.27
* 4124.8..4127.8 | 8.55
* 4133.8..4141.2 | 8.41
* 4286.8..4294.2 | 9.62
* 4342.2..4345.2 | 10.1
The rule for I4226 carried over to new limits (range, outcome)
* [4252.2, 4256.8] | 9.71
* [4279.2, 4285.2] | 9.71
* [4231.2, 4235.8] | 9.47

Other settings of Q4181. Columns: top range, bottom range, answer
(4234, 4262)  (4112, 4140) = 1.23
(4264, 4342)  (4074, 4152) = 1.20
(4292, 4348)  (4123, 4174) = 1.20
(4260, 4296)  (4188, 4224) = 1.12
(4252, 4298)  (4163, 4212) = 1.17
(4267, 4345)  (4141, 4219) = 1.16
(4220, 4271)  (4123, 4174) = 1.17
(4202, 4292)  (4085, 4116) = 1.16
